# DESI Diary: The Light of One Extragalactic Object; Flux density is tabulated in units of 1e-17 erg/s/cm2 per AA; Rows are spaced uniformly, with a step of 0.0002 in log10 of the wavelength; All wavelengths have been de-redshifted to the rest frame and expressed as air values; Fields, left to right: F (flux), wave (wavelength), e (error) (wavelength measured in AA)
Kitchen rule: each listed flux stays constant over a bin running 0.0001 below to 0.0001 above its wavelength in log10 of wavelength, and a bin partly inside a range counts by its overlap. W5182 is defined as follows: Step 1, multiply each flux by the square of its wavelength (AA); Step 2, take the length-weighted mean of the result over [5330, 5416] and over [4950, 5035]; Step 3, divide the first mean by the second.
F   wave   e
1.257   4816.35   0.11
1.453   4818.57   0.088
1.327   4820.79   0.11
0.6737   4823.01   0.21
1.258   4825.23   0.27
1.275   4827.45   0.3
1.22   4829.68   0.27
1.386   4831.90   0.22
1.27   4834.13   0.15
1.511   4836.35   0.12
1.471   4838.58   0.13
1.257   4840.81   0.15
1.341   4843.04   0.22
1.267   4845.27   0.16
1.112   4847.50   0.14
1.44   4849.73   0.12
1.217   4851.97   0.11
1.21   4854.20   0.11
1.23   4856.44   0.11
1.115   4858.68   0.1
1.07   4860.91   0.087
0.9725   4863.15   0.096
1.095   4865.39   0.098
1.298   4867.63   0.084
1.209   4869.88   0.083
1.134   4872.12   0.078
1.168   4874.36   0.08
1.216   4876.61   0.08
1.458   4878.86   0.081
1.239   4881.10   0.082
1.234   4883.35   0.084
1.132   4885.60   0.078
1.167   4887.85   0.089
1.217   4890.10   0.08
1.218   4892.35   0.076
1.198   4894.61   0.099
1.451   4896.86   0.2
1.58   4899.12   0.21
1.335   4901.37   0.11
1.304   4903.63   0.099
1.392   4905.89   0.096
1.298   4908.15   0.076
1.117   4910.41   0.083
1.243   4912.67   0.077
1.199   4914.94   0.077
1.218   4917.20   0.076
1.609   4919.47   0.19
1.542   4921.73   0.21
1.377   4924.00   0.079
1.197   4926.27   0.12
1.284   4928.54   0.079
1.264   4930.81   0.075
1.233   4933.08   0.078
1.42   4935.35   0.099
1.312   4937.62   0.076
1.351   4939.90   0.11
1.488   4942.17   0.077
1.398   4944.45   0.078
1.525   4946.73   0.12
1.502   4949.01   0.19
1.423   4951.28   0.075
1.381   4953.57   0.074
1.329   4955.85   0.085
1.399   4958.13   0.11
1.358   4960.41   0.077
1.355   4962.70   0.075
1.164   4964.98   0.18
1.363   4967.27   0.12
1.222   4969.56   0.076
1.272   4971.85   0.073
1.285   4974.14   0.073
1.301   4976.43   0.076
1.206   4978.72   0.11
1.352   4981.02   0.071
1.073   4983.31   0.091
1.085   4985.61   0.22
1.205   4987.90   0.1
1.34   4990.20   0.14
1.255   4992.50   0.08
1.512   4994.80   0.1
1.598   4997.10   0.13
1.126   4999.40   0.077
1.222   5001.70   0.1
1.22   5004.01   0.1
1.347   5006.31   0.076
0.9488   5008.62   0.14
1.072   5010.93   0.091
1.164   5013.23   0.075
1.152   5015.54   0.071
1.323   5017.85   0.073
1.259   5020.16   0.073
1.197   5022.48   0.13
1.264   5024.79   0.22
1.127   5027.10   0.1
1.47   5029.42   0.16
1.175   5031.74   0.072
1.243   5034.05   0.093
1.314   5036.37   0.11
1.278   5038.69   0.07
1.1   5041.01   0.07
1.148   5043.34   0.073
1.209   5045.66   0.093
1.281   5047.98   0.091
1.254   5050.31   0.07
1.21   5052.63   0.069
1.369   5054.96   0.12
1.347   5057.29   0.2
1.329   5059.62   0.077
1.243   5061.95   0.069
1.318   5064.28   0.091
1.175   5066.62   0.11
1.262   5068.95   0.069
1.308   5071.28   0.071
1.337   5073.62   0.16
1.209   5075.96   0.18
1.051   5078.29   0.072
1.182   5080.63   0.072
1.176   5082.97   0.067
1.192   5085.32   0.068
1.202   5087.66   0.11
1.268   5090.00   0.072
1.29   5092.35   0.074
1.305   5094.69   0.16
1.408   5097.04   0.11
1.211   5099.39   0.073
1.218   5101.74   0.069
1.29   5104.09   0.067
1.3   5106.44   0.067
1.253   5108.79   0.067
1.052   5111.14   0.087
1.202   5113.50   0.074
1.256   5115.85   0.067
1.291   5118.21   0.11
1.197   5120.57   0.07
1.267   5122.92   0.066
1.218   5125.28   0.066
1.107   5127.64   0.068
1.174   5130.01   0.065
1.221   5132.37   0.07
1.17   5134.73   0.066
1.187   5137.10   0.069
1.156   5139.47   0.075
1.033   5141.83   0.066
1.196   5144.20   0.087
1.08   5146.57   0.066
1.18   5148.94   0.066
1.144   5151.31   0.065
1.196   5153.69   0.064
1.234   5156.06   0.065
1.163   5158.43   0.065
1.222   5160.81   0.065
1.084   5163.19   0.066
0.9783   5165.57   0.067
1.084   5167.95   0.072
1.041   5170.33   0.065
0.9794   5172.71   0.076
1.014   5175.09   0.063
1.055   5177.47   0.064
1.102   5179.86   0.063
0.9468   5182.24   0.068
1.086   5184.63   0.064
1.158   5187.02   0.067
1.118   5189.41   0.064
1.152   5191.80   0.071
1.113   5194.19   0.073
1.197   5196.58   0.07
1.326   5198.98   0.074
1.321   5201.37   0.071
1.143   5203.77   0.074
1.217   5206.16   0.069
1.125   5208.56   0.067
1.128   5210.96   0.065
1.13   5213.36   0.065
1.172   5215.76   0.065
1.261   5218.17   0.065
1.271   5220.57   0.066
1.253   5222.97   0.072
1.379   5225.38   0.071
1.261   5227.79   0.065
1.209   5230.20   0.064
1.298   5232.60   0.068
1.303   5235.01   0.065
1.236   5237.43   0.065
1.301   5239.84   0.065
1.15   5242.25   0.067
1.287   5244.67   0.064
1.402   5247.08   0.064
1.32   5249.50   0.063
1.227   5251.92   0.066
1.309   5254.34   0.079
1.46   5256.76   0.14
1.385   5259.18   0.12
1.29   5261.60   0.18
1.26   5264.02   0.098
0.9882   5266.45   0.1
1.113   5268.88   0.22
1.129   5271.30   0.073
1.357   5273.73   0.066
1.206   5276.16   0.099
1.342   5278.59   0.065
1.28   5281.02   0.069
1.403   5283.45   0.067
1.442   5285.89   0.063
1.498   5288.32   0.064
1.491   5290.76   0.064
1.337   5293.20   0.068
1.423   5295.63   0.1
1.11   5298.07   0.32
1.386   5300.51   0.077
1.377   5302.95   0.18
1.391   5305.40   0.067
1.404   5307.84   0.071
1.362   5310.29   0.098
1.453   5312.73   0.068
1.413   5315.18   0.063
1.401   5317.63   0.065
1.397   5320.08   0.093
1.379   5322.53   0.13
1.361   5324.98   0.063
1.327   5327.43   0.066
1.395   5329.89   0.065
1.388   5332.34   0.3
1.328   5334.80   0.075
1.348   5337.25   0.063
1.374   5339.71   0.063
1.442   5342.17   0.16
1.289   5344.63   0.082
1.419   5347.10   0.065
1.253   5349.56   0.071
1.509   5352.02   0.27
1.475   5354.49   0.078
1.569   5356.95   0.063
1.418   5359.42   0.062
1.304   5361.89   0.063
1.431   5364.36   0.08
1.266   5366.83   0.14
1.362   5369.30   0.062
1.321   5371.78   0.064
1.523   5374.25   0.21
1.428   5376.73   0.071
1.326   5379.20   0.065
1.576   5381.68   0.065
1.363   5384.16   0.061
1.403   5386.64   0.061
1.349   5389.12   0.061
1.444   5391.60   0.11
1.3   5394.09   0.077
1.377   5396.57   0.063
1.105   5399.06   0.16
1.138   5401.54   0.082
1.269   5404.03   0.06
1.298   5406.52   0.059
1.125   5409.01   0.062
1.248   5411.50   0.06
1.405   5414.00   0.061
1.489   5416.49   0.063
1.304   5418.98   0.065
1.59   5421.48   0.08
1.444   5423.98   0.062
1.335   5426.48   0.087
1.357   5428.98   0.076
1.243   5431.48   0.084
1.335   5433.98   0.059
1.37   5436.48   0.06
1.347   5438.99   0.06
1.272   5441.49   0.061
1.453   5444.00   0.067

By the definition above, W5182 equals 1.24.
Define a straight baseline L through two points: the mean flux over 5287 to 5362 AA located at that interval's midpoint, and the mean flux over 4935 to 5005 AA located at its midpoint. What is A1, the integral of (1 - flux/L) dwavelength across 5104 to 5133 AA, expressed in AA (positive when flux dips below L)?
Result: 2.9 AA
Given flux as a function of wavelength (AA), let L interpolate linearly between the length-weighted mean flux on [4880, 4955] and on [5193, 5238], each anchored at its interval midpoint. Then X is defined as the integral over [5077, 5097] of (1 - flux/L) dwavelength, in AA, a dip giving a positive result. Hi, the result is 0.8 AA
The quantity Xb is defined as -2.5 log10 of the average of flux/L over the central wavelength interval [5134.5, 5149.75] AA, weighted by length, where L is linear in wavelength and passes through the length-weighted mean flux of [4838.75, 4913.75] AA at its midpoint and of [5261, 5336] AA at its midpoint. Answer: 0.14 mag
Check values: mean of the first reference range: 1.24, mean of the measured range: 1.14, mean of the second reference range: 1.34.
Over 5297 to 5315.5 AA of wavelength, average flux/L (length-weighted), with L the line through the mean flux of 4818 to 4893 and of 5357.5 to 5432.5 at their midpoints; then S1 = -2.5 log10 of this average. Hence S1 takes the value -0.02 mag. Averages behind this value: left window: 1.23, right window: 1.35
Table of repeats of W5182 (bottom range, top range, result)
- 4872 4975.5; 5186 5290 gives 1.08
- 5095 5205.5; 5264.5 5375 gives 1.25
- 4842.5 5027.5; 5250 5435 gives 1.24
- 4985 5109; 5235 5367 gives 1.19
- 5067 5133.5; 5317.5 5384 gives 1.25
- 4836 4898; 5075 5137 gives 1.09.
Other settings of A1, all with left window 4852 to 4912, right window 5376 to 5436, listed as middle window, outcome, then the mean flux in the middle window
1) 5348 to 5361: -1.1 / 1.44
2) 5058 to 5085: 0.8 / 1.24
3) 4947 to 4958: -1.5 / 1.42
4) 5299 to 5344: -1.9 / 1.38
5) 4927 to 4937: -0.4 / 1.3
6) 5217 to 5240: 0.5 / 1.28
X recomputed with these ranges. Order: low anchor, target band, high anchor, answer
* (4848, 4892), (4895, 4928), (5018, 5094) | -3.6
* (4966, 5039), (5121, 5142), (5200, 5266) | 1.3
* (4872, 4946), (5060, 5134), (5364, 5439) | 5.1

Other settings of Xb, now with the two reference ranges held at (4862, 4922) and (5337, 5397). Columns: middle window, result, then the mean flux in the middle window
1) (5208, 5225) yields 0.13 mag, 1.2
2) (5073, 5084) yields 0.11 mag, 1.18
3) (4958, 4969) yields -0.03 mag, 1.32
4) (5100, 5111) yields 0.07 mag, 1.24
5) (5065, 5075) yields 0.04 mag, 1.27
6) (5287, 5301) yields 0.00 mag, 1.37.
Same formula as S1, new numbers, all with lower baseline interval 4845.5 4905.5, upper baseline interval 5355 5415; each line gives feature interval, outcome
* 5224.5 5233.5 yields 0.03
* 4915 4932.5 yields -0.08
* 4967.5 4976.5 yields -0.02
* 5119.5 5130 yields 0.08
